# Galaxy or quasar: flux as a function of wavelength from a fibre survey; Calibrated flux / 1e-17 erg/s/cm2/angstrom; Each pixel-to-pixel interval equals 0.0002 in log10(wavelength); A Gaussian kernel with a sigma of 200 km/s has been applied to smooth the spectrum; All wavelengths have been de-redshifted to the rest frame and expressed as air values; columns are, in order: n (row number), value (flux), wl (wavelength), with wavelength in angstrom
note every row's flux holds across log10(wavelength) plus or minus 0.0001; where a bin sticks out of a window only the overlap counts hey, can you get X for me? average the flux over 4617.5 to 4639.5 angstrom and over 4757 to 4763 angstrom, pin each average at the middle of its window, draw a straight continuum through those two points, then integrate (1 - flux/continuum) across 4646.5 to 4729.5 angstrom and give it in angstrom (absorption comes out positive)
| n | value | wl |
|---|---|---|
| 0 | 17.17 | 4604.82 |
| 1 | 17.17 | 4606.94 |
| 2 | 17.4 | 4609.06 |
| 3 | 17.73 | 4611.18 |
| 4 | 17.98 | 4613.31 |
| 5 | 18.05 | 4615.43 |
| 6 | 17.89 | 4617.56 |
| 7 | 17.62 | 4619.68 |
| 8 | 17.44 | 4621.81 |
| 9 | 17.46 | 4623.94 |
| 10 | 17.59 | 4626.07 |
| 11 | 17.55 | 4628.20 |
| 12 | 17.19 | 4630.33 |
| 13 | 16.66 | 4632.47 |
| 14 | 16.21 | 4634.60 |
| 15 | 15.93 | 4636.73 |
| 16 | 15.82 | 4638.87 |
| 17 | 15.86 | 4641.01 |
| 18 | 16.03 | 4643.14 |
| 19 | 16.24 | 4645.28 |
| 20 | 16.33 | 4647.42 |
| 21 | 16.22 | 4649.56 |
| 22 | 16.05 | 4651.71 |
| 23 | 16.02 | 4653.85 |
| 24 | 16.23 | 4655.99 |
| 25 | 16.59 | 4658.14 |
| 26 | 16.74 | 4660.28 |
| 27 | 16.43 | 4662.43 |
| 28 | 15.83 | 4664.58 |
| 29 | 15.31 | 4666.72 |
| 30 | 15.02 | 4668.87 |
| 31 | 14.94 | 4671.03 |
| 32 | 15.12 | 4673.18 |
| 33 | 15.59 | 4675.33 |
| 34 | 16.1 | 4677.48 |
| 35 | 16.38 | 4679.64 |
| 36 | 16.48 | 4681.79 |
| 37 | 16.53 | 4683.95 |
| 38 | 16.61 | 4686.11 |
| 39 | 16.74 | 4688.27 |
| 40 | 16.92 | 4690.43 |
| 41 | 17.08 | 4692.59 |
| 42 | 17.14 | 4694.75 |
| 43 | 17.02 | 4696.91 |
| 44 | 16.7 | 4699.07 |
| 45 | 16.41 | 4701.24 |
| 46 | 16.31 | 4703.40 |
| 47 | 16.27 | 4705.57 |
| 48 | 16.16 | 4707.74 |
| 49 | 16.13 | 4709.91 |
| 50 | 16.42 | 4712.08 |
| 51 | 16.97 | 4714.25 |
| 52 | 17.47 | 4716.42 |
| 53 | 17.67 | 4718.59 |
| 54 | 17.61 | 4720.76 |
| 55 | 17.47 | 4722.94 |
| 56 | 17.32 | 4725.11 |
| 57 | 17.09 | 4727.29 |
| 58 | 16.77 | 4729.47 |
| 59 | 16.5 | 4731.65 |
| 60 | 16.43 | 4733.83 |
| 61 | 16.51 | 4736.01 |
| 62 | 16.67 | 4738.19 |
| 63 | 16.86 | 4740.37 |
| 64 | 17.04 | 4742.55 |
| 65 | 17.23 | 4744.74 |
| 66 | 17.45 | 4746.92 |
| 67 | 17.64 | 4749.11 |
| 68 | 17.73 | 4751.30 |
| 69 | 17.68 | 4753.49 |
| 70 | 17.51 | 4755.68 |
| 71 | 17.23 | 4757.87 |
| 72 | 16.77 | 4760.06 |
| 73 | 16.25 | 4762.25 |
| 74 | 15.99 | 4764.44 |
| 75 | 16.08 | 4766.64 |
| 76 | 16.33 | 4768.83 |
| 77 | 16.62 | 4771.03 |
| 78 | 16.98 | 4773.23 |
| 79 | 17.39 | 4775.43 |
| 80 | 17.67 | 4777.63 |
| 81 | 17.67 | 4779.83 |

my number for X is 2.2 angstrom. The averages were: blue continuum 17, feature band 16.5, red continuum 16.8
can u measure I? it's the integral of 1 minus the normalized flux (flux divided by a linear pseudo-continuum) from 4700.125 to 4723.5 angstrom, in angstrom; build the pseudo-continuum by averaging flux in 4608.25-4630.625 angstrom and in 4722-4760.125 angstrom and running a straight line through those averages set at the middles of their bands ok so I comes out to 0.6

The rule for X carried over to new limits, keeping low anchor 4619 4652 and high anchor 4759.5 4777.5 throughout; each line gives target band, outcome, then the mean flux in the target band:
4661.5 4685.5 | 1.2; 15.8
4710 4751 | -1.1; 17.1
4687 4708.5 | -0.1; 16.7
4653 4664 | 0.2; 16.4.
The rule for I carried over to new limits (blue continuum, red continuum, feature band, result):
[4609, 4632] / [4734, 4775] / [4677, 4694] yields 0.6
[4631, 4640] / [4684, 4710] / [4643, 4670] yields 0.4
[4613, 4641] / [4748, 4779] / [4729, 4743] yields 0.3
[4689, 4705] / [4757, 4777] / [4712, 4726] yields -0.5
